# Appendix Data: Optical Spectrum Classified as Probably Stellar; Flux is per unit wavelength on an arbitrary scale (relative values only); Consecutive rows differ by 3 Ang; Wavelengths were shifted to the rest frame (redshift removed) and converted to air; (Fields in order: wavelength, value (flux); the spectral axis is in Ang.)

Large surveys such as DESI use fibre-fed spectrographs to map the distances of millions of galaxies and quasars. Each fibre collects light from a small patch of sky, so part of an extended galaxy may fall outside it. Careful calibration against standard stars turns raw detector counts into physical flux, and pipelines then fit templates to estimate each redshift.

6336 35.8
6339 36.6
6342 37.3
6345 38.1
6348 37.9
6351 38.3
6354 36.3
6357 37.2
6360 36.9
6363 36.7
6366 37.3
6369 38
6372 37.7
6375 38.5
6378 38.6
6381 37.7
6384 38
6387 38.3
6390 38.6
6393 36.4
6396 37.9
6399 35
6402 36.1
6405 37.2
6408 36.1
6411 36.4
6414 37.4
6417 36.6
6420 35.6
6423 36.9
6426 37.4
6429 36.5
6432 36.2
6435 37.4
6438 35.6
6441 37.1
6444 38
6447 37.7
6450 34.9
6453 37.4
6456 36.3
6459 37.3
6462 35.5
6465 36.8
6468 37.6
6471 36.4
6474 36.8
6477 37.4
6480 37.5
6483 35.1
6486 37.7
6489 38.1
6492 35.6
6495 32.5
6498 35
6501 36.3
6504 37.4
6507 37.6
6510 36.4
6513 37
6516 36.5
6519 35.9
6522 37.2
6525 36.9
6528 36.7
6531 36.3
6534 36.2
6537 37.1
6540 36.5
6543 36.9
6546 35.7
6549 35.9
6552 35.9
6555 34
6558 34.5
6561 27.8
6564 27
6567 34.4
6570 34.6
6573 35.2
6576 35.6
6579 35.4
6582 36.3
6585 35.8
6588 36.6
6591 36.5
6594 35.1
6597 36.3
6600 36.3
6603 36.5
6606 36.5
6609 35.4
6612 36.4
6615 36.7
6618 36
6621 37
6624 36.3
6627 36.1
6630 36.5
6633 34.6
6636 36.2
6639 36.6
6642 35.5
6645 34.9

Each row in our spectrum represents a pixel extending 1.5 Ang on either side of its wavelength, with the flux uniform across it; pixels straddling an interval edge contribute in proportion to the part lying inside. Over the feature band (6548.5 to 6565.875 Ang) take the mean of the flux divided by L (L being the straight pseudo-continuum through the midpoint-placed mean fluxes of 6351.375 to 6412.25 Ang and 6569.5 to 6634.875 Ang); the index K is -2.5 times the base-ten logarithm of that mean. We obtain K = 0.124 mag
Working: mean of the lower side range 37.3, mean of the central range 32.4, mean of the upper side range 36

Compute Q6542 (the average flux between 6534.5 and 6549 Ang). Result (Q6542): 36.5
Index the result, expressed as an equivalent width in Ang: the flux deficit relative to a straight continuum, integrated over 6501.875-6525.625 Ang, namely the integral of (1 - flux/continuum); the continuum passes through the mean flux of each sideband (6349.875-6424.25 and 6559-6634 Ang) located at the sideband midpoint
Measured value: -0.6 Ang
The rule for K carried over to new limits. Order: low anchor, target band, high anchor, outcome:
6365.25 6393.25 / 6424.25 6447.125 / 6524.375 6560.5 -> 0.01 mag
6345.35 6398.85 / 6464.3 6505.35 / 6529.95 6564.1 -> -0.02 mag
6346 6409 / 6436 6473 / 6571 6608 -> 0.00 mag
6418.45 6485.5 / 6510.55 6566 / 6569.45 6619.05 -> 0.03 mag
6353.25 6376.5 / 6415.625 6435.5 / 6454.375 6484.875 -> 0.01 mag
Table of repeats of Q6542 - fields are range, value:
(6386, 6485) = 36.8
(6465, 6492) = 37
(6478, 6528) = 36.4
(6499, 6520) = 36.7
